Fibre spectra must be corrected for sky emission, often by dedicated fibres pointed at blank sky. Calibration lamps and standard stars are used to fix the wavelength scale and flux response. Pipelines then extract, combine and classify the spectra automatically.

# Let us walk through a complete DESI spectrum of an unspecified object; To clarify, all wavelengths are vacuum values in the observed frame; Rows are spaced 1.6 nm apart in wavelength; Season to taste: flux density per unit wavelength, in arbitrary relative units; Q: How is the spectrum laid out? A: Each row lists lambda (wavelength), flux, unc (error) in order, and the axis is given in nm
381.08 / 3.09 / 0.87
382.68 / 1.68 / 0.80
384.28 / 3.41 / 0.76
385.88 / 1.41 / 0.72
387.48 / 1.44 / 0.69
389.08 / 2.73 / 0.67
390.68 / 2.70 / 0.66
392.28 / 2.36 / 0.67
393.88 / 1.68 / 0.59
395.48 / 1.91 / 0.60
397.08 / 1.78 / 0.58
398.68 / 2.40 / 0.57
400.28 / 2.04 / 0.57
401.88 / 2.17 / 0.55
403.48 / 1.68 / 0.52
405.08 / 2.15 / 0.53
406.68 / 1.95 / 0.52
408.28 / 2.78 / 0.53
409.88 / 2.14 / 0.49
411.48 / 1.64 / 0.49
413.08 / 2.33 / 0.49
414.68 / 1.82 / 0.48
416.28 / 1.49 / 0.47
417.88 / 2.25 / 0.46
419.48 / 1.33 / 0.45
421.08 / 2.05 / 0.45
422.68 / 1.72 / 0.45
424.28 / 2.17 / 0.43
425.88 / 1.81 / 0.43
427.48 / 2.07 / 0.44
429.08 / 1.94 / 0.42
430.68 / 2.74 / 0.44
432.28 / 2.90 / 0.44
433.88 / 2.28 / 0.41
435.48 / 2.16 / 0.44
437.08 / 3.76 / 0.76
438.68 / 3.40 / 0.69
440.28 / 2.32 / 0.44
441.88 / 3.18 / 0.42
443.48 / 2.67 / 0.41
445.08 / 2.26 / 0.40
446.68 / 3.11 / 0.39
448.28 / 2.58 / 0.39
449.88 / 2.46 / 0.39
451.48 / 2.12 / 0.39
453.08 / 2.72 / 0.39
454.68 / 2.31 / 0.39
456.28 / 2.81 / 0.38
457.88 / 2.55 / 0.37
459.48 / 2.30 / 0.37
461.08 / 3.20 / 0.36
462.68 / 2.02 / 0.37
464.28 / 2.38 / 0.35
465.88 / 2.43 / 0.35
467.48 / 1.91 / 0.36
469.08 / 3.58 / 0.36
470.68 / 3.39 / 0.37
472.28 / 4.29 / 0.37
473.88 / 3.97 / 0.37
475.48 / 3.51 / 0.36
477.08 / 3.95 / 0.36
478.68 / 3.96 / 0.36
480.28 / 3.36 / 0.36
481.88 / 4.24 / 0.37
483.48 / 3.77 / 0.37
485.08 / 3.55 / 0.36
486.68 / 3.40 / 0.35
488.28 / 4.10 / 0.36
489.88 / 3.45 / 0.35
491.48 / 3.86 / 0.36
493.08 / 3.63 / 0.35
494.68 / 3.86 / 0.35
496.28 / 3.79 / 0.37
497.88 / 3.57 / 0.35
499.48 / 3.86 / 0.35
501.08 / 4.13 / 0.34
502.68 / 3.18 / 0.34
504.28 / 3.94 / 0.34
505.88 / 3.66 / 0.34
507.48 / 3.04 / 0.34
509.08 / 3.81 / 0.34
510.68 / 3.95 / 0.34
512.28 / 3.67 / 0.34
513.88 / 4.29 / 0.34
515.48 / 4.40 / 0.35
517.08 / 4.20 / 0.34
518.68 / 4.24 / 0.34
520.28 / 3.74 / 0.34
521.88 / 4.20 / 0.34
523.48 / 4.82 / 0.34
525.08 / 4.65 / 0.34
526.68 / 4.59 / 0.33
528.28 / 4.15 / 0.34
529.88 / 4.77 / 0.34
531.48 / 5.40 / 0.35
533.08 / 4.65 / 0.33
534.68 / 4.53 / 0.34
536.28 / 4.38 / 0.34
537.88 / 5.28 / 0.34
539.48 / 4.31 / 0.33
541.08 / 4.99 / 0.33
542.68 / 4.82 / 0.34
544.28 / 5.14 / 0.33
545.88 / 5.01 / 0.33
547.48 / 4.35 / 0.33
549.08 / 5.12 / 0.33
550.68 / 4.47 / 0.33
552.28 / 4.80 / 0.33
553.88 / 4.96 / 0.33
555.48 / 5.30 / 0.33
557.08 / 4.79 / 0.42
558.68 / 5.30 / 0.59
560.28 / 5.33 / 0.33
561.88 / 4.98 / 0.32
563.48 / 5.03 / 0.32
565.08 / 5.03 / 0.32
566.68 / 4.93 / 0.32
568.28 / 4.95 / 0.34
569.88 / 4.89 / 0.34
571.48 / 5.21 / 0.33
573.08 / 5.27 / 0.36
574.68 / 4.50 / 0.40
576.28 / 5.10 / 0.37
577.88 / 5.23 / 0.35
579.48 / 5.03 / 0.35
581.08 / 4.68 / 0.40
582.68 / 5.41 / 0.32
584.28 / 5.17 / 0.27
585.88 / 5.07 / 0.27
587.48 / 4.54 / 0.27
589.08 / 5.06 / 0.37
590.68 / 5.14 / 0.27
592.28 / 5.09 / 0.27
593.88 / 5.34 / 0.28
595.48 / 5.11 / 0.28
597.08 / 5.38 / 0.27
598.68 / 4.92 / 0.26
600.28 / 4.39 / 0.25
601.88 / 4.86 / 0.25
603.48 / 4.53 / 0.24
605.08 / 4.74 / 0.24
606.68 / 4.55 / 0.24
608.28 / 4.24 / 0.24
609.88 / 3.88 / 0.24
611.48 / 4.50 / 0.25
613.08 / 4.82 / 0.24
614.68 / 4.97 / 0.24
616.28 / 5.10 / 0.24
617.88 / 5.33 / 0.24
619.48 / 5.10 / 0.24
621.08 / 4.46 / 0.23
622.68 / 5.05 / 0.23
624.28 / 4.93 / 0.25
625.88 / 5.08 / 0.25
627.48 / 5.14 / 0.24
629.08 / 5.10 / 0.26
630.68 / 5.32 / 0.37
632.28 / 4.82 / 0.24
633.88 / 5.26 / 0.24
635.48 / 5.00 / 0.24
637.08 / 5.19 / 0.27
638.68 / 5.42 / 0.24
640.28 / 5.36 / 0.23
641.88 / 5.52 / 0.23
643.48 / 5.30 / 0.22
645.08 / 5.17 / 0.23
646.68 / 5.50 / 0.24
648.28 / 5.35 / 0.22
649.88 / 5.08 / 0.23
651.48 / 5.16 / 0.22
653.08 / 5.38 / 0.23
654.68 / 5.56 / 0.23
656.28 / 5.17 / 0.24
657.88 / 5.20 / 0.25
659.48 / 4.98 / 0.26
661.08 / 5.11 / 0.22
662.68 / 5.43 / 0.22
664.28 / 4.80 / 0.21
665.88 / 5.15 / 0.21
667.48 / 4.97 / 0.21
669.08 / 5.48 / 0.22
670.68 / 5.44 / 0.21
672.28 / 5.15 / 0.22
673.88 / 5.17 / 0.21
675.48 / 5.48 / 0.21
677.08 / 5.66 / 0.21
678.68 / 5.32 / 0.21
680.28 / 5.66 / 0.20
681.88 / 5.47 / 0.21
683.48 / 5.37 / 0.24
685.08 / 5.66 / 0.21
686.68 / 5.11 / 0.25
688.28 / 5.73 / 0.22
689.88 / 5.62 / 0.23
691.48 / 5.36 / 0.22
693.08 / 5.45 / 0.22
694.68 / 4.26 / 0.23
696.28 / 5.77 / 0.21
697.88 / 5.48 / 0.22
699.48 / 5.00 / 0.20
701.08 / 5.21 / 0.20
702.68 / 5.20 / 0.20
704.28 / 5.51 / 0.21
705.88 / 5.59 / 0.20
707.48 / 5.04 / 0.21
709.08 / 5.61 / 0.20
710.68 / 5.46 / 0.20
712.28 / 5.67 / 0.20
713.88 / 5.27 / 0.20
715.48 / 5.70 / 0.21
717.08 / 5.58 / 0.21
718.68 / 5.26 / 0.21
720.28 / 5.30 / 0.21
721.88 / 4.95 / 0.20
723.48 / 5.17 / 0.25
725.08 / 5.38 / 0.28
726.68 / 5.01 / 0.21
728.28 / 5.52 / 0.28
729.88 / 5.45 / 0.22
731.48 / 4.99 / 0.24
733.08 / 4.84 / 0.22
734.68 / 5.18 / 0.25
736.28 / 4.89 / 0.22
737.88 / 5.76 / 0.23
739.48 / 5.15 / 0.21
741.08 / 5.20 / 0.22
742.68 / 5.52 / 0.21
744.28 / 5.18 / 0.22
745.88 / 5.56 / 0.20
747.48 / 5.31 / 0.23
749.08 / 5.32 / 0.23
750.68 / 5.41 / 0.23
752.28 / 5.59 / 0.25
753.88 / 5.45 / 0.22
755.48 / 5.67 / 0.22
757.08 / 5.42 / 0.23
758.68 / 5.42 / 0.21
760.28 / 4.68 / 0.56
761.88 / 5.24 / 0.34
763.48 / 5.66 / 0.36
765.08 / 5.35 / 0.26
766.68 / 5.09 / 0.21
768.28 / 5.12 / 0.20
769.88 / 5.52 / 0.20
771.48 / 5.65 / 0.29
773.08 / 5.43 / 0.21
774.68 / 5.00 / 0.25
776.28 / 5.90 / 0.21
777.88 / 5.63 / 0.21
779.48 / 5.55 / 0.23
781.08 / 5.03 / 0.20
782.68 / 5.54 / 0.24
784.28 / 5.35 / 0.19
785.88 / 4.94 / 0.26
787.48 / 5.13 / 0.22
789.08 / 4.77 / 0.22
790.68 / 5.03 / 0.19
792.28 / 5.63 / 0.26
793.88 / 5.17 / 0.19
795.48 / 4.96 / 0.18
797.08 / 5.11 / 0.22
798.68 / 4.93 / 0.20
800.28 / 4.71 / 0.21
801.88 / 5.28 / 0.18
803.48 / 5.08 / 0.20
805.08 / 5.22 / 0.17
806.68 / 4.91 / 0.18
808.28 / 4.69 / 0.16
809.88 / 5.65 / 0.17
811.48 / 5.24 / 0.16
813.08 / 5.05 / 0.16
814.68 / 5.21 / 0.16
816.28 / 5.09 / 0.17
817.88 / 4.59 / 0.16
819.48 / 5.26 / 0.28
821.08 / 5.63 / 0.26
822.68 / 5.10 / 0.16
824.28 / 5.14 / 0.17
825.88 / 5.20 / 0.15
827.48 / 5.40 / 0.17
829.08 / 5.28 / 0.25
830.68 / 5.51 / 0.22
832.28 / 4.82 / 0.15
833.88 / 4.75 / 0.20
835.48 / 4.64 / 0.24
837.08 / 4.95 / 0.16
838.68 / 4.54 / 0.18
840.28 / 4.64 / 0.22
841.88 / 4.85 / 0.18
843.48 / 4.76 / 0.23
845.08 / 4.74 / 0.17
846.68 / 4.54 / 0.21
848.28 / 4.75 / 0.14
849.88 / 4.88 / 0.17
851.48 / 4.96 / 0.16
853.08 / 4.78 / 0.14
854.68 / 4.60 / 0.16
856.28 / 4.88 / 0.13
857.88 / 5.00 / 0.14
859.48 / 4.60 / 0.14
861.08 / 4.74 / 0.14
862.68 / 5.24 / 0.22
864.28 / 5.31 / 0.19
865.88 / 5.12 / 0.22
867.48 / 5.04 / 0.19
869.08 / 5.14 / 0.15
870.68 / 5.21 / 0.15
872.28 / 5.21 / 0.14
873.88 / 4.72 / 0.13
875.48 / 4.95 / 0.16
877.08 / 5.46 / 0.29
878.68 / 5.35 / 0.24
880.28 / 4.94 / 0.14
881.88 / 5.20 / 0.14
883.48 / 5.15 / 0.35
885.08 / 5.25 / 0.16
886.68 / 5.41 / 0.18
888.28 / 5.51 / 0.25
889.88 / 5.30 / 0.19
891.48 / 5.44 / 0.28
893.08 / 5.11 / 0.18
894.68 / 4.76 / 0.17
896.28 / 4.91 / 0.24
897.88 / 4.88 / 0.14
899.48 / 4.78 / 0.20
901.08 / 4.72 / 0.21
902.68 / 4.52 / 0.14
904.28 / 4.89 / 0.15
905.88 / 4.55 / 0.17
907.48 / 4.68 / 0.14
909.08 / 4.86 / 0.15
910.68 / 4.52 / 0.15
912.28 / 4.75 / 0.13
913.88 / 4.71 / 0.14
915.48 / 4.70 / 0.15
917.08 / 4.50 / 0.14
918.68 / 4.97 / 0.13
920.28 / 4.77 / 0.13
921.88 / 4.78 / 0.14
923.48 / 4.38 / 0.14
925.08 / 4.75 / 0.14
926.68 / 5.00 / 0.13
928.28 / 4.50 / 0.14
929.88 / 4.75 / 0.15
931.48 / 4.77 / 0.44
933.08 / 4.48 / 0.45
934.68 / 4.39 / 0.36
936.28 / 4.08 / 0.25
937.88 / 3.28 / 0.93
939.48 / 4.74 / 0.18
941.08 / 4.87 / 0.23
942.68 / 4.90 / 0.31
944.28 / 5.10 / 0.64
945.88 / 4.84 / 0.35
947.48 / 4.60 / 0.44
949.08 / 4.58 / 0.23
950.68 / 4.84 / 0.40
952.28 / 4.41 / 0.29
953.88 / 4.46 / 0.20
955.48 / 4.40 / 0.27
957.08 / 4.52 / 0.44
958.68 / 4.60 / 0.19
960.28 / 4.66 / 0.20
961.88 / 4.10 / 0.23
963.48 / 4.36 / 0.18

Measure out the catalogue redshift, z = 0.178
